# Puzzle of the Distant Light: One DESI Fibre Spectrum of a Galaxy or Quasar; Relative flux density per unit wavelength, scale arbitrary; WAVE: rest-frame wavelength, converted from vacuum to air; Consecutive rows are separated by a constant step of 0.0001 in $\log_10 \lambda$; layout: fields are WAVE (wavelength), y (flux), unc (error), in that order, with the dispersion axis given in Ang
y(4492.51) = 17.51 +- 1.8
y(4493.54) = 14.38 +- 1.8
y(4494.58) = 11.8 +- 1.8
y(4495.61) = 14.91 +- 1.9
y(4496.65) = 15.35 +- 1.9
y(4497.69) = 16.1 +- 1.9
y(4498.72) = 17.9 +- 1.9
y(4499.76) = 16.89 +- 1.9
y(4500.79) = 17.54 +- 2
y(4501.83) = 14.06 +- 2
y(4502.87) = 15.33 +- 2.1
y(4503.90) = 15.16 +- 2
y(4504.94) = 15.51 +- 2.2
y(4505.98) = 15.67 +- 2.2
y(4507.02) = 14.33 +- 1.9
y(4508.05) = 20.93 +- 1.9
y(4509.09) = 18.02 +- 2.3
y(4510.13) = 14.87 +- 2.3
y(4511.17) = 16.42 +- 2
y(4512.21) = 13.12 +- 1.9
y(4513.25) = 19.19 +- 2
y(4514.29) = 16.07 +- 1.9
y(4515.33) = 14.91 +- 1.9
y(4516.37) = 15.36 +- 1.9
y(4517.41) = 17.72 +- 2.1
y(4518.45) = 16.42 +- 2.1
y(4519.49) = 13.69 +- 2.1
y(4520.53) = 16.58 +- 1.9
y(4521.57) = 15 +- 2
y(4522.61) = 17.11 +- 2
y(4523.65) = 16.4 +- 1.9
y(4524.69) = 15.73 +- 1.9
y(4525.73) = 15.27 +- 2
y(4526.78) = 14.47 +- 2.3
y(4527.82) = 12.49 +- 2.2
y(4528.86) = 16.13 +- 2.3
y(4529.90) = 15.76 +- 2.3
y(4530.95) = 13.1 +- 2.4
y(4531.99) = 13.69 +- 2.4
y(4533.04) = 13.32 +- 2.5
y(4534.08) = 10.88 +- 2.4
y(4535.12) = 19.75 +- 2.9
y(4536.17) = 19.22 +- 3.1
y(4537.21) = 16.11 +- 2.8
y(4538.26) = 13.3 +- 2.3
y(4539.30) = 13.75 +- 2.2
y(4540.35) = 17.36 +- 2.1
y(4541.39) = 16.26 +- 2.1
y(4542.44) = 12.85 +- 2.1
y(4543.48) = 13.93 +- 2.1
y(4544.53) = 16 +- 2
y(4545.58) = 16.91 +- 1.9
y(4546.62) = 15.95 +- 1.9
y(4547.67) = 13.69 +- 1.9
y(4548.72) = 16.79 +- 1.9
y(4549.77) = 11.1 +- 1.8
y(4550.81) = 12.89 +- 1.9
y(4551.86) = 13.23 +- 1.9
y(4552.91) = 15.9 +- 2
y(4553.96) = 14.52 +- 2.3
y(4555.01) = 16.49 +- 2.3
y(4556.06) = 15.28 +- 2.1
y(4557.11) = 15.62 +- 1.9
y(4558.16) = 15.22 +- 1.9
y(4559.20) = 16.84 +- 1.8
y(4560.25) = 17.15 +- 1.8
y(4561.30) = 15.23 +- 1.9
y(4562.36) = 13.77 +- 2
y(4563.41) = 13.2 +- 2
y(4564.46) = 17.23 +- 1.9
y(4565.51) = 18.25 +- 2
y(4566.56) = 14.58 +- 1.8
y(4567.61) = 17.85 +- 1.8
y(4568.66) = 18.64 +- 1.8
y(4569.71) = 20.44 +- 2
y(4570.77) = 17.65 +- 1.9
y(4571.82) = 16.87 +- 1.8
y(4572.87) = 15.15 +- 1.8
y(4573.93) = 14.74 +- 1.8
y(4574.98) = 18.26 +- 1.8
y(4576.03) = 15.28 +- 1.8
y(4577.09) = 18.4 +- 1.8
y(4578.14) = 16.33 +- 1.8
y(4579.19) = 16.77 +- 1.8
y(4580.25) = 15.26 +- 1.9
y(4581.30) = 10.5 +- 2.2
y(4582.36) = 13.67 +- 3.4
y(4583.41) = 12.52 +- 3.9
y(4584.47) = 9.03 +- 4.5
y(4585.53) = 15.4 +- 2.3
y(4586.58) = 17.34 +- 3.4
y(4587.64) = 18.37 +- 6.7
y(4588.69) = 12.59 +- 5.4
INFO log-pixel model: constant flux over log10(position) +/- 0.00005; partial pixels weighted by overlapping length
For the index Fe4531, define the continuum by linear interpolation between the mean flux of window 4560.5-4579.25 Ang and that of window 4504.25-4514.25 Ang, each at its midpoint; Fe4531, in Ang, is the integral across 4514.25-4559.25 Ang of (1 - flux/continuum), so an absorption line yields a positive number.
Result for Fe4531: 3.6 Ang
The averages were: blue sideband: 16.4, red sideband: 16.6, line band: 15.2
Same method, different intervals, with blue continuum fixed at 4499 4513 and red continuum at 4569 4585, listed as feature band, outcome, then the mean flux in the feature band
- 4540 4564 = 0.94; 15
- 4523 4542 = 0.79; 15.2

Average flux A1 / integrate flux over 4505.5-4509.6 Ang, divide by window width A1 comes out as 17.3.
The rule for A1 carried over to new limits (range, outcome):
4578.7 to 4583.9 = 13.7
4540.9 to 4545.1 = 14.8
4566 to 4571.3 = 17.8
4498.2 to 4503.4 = 16.4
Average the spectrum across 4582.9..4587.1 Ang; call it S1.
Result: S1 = 13.6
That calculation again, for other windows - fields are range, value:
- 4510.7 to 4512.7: 14.7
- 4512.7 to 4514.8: 17.6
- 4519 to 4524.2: 15.8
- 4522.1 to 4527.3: 15.8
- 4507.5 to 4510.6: 18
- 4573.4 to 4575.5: 16.5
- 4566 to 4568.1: 16.2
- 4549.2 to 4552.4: 12.5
